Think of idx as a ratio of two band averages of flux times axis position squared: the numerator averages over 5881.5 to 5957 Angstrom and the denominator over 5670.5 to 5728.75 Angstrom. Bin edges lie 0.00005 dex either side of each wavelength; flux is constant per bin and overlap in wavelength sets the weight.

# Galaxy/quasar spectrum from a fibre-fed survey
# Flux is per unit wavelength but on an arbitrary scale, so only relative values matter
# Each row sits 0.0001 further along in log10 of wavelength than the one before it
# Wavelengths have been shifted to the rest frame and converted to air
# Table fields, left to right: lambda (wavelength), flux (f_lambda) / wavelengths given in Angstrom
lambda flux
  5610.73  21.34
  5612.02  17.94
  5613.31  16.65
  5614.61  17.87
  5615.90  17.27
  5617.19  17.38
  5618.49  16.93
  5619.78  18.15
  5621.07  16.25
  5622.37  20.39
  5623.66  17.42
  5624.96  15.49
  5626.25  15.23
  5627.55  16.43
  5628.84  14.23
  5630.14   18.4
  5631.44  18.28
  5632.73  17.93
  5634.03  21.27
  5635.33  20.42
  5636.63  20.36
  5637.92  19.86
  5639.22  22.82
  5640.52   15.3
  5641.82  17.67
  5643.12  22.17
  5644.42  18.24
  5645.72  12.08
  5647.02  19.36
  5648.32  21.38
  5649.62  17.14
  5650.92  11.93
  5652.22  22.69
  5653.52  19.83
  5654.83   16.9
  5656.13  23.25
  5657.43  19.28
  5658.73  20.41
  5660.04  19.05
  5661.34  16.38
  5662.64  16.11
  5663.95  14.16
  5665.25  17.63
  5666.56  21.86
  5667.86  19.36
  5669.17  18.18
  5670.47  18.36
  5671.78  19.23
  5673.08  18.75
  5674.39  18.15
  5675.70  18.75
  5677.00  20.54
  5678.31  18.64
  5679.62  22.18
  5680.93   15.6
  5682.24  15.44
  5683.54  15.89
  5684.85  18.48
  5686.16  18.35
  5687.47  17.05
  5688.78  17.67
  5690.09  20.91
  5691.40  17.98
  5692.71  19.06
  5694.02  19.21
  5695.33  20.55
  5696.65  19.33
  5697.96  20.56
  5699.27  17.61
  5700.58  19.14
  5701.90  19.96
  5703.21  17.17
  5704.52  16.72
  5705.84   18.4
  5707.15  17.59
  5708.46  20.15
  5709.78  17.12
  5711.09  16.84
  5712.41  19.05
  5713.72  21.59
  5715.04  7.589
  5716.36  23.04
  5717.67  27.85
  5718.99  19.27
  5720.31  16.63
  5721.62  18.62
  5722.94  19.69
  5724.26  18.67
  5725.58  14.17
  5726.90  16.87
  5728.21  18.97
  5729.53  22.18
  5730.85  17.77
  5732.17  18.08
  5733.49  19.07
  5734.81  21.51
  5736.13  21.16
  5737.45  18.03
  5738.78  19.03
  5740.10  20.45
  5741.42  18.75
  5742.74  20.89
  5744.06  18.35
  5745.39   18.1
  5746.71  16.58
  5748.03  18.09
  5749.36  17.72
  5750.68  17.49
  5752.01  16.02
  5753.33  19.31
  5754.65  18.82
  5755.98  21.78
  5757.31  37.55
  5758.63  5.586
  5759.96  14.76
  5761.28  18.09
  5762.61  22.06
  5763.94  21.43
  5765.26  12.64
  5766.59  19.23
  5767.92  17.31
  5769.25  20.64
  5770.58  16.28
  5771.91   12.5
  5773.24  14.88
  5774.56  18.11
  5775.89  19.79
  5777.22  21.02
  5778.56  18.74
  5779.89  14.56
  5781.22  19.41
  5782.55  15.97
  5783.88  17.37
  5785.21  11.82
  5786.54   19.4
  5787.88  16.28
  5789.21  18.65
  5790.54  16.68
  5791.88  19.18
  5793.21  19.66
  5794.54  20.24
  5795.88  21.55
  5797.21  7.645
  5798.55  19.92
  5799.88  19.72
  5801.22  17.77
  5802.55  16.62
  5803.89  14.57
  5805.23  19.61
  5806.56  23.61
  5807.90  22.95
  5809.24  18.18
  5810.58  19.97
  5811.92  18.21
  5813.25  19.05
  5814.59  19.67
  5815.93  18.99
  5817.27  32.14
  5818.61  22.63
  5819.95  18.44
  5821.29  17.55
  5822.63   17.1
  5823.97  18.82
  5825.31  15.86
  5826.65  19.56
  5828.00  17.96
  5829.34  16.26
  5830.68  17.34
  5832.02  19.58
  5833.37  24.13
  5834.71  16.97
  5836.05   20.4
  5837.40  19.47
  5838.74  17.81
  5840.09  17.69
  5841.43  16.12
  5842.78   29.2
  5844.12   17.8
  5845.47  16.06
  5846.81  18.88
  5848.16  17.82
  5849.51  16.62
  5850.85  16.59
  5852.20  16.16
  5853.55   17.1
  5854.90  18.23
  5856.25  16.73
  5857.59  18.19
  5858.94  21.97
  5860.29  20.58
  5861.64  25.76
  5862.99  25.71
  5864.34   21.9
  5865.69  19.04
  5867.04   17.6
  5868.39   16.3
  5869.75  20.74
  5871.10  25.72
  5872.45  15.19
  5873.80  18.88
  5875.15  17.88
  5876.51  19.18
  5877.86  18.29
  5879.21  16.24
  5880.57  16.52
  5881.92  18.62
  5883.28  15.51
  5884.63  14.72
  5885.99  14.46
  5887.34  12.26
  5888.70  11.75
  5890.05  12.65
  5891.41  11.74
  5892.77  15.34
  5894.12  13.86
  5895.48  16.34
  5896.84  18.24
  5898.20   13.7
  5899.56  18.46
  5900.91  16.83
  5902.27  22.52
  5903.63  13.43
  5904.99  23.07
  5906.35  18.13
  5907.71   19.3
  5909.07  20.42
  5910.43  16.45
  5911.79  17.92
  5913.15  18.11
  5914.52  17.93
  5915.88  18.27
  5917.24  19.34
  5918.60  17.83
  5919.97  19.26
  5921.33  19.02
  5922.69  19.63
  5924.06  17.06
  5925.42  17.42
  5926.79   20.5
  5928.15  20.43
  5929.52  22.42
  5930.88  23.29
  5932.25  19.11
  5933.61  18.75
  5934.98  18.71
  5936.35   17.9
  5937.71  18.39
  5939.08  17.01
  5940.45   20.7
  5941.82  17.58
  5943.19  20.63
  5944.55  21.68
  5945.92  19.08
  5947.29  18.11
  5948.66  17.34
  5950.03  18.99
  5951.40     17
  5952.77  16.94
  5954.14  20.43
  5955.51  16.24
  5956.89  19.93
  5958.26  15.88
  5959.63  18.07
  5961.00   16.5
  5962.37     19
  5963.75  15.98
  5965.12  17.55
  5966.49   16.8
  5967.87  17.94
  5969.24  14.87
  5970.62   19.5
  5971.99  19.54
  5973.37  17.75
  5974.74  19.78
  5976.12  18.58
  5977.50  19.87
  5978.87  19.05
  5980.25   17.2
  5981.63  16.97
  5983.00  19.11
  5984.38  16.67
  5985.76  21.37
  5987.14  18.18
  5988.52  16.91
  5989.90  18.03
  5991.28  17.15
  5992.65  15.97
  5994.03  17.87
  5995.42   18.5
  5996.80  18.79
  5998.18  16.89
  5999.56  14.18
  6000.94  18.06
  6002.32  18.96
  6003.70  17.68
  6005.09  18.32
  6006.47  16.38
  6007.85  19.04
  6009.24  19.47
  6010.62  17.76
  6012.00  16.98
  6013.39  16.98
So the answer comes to 1.04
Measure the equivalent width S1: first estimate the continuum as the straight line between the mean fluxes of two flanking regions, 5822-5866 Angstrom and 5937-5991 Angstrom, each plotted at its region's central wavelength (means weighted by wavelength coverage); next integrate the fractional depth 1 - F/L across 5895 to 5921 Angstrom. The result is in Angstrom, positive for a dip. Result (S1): 0.6 Angstrom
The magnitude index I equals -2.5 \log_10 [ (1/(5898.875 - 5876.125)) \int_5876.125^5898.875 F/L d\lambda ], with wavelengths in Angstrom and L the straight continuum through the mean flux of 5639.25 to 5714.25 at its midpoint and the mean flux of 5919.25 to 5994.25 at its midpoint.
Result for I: 0.211 mag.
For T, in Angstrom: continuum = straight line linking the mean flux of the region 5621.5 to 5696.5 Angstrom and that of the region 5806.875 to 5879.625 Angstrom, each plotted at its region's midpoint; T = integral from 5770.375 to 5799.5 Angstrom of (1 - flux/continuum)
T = 2.7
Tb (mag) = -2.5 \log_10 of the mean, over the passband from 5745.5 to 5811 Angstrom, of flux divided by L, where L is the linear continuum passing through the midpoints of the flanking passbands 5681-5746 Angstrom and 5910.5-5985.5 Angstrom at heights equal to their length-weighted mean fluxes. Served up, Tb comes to 0.03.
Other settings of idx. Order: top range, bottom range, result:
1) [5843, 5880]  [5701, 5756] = 1.07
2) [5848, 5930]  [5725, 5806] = 1.03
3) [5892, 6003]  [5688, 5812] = 1.06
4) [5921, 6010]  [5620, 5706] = 1.11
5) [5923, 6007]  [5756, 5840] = 1.04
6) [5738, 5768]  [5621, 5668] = 1.06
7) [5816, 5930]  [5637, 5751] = 1.05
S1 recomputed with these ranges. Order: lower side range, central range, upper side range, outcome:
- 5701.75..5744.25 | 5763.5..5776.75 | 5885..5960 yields 1.0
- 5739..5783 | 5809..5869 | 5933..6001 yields -3.6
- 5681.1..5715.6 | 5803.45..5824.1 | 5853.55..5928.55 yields -2.5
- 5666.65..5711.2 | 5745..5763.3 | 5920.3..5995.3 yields -0.2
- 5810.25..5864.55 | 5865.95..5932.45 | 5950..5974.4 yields 3.0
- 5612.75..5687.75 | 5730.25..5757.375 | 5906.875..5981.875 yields -1.5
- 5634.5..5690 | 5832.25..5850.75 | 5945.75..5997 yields -0.9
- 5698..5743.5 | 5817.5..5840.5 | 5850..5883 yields 0.1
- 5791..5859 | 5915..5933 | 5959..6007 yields -1.3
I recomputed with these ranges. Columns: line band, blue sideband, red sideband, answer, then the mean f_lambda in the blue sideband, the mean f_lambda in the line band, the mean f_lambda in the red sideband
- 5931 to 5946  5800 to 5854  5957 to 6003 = -0.06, 19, 19.2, 17.8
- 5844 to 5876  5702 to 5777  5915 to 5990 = -0.03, 18.5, 19.1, 18.5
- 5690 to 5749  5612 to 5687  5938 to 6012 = -0.04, 18.2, 18.8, 18.1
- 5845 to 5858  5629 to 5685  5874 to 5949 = 0.05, 18.6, 17.2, 17.8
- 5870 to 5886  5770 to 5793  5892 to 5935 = 0.02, 17.2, 17.8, 18.5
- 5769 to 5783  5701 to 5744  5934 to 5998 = 0.08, 18.8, 17.4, 18.2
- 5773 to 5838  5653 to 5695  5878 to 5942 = -0.04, 18.5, 18.7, 17.6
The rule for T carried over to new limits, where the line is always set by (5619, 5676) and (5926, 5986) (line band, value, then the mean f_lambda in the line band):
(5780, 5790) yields 0.87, 16.9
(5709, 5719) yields -0.36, 19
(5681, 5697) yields 0.13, 18.2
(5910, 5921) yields 0.21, 18.2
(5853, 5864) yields -1.25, 20.6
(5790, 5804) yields 0.55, 17.7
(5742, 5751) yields 0.10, 18.2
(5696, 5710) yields -0.15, 18.6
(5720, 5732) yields 0.12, 18.2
